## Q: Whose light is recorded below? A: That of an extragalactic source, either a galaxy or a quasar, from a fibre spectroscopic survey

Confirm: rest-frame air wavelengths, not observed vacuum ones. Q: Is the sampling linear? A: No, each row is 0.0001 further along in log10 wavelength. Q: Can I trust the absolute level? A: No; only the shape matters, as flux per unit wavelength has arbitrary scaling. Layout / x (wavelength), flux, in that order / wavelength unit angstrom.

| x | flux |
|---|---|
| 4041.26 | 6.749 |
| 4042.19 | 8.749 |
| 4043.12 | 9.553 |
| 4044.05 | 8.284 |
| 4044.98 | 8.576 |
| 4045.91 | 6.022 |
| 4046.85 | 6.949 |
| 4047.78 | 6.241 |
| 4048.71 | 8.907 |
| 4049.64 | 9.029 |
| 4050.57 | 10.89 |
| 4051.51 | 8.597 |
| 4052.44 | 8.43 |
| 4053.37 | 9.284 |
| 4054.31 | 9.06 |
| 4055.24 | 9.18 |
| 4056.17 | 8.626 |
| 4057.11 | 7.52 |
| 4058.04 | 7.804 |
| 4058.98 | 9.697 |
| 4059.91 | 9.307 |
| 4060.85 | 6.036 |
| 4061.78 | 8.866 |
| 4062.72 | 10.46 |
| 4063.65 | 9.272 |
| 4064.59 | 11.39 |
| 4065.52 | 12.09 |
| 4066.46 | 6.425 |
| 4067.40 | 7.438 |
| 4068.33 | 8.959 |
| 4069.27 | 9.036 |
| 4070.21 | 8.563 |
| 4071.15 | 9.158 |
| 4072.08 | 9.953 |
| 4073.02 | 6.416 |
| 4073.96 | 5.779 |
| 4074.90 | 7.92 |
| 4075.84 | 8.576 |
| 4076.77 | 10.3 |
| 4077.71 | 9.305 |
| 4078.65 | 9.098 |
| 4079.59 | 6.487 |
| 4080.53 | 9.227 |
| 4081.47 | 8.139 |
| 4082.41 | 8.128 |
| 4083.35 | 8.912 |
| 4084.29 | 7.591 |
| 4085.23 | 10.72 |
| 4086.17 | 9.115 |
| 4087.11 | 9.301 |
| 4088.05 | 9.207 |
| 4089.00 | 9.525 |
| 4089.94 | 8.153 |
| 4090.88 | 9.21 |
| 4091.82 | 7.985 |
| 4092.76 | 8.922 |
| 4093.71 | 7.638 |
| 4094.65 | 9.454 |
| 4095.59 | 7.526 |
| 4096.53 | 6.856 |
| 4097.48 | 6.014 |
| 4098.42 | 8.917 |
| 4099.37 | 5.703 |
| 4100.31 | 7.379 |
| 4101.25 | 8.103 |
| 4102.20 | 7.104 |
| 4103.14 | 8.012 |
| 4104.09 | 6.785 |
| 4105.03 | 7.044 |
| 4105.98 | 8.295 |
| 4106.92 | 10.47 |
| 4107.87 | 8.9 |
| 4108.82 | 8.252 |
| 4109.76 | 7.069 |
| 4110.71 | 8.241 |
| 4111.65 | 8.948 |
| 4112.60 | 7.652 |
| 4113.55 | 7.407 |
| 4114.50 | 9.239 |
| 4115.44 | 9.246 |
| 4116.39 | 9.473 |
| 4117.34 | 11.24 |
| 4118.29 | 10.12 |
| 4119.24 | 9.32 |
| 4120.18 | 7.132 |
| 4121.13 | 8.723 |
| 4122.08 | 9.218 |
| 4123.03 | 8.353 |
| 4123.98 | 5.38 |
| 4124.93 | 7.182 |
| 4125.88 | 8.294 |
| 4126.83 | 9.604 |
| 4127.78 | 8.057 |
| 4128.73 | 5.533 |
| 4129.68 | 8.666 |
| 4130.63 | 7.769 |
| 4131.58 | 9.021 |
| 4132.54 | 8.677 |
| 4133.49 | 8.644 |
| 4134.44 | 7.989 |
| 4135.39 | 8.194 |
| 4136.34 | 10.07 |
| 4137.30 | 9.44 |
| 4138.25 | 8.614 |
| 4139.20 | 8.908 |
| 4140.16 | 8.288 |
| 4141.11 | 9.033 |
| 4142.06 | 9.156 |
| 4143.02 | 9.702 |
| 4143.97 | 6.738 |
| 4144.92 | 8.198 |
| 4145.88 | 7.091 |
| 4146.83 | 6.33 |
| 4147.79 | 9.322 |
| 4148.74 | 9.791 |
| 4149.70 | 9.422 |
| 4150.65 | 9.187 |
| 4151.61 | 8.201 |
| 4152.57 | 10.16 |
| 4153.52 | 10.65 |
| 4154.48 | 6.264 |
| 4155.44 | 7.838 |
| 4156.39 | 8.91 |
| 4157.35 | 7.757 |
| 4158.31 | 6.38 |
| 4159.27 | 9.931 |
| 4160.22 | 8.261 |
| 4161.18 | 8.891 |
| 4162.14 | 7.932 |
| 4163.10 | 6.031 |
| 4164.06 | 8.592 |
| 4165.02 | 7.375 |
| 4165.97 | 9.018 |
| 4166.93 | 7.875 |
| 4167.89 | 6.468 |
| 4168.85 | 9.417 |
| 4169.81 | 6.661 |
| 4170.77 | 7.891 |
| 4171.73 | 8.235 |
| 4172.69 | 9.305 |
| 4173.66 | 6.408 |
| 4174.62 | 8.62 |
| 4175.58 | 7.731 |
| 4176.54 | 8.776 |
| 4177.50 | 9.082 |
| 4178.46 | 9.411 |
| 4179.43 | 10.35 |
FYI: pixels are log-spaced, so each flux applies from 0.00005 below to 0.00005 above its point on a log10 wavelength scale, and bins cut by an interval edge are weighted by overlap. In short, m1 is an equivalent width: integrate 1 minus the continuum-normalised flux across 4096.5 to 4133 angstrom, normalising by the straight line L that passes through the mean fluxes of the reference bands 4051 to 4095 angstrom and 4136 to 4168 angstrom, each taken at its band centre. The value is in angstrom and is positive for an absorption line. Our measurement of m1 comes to 1.75 angstrom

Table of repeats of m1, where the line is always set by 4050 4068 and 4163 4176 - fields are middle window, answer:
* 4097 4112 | 1.2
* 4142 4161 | -0.9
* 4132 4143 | -0.9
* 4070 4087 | 0.5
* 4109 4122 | -0.5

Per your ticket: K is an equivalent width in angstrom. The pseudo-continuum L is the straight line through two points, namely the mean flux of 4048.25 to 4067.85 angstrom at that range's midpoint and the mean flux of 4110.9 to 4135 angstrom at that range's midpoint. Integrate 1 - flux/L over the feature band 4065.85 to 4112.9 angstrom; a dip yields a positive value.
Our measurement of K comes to 2.5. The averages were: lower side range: 8.97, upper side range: 8.43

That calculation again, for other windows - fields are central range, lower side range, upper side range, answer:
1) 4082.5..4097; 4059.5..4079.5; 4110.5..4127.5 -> 0.03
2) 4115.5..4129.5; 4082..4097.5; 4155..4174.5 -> -0.21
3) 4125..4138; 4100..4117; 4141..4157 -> 0.01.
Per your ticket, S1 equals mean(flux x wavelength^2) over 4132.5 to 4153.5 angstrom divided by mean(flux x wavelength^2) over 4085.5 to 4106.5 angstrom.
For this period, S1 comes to 1.1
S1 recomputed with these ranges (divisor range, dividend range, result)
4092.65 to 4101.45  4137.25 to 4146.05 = 1.15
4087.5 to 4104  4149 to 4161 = 1.11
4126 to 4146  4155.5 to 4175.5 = 0.96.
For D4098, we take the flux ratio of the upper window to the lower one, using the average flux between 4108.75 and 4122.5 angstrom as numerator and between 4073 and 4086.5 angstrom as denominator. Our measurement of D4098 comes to 1.0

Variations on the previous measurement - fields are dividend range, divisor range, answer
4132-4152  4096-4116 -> 1.09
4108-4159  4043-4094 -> 0.98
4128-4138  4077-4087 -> 0.96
